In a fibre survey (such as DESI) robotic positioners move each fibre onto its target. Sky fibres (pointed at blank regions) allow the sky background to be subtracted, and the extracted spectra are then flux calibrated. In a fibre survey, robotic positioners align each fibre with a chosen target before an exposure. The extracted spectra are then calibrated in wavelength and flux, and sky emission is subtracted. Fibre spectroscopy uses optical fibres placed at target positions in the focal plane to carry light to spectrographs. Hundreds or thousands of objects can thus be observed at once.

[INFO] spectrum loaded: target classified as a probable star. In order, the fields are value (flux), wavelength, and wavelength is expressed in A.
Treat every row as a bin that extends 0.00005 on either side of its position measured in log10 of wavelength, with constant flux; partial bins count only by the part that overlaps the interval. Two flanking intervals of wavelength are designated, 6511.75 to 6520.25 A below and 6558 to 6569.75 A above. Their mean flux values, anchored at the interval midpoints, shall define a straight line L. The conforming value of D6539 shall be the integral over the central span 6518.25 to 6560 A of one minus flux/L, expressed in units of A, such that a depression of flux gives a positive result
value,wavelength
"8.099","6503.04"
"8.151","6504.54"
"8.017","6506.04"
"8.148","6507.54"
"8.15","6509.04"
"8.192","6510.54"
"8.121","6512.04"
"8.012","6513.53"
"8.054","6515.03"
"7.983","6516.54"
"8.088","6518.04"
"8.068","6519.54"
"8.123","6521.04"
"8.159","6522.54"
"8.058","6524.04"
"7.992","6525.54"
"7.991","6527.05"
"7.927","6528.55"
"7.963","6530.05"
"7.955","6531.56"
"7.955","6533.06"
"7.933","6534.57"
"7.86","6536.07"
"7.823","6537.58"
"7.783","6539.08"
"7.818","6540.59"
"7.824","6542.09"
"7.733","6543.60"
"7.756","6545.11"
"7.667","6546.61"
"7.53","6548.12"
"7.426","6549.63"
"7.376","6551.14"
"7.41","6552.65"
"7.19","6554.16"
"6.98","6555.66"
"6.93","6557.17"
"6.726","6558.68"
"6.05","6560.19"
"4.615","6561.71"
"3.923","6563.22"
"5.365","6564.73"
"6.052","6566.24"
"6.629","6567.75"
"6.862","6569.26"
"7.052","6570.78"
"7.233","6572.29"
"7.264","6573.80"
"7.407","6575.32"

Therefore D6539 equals -4.6 A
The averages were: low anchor 8.05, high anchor 5.75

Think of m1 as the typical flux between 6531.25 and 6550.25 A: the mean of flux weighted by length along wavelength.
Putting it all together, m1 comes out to 7.77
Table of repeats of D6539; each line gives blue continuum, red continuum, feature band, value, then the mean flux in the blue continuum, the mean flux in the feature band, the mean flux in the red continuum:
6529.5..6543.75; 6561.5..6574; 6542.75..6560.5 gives -0.6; 7.87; 7.26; 6.13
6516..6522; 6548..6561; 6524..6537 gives -0.4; 8.08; 7.95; 7.03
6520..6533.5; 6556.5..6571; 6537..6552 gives -1.4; 8.02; 7.67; 5.97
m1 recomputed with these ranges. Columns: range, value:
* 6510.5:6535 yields 8.03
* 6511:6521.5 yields 8.07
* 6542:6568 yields 6.71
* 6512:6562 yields 7.63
